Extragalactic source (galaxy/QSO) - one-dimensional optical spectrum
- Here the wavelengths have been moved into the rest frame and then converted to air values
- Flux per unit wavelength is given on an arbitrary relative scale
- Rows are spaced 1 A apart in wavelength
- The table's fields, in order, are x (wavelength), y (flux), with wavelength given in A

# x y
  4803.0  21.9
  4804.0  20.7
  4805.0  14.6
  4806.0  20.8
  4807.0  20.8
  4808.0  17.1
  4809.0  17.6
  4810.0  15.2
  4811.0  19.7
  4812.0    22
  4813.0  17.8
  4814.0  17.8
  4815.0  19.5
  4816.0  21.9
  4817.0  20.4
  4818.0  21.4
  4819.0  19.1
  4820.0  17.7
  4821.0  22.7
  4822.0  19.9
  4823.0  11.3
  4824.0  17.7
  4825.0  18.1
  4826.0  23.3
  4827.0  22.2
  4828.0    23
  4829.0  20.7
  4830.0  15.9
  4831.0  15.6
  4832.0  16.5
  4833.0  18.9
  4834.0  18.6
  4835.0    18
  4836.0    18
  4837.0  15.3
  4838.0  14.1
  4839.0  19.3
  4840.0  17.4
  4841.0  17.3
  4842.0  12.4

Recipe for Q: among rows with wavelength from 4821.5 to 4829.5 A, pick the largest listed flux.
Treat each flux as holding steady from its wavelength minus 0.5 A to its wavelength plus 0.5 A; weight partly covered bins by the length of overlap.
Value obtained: 23.3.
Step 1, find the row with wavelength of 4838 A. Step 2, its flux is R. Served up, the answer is 14.1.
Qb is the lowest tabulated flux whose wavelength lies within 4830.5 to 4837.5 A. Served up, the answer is 15.3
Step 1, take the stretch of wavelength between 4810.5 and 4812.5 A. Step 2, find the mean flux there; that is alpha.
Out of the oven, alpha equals 20.9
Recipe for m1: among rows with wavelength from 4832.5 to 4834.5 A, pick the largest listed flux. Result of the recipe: 18.9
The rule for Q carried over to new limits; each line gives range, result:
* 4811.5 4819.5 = 22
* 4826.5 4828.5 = 23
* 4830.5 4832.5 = 16.5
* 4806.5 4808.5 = 20.8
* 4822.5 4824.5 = 17.7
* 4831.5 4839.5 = 19.3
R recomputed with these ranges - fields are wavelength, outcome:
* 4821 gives 22.7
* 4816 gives 21.9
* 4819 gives 19.1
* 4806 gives 20.8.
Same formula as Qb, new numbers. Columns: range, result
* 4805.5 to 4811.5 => 15.2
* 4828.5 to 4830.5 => 15.9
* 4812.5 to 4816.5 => 17.8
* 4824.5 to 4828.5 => 18.1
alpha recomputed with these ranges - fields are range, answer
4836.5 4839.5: 16.2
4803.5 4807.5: 19.2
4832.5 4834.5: 18.8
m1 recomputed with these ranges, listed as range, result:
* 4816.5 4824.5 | 22.7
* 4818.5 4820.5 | 19.1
